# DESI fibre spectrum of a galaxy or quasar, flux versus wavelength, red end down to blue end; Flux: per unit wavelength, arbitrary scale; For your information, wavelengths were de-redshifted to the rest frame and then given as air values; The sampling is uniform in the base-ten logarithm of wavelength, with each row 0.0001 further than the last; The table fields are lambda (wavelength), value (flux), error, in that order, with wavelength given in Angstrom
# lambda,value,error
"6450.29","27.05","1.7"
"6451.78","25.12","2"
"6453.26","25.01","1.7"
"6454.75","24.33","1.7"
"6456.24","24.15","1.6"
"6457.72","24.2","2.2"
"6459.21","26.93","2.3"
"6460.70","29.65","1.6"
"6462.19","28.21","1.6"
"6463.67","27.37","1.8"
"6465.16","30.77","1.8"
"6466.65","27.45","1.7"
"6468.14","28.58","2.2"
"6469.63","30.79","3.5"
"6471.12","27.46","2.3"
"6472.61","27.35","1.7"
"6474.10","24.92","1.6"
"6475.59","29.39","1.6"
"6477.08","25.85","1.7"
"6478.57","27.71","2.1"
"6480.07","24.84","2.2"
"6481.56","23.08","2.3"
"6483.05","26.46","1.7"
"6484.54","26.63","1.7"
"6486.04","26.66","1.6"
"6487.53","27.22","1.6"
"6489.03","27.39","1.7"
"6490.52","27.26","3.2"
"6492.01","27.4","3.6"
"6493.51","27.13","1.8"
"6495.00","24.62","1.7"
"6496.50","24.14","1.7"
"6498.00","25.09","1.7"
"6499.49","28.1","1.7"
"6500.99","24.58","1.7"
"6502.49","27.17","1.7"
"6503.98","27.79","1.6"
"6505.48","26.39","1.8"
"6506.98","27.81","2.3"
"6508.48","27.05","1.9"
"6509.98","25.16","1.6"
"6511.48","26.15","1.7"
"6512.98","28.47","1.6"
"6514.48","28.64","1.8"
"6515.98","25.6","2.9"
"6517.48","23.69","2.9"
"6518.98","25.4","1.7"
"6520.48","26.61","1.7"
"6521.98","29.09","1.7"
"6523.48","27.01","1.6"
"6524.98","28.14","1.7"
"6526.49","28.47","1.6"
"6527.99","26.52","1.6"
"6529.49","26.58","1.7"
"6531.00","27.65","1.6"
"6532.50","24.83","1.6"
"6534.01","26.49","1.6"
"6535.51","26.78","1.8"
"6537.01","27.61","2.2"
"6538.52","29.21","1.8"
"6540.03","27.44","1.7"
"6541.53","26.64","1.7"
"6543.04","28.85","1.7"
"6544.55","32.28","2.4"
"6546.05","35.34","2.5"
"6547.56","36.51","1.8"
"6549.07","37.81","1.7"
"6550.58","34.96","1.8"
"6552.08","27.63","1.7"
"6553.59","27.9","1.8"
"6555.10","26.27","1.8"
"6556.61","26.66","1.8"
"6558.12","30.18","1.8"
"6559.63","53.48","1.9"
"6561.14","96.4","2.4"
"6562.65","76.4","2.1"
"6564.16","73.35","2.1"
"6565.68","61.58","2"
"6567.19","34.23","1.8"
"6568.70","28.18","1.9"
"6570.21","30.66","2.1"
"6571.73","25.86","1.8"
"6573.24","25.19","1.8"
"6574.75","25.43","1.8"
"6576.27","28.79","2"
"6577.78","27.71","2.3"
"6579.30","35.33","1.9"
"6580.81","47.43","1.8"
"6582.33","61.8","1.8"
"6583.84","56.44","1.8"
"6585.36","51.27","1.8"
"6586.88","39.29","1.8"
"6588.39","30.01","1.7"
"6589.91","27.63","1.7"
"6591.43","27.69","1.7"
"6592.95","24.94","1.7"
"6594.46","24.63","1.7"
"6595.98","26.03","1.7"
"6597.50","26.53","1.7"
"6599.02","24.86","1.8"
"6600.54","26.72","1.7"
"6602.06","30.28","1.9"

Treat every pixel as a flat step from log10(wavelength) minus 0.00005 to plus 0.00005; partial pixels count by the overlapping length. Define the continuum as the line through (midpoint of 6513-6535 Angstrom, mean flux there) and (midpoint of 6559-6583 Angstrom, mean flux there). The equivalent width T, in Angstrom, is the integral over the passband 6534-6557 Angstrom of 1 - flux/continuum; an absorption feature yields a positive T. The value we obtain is 3.4 Angstrom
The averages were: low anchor 26.8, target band 30.1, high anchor 45.6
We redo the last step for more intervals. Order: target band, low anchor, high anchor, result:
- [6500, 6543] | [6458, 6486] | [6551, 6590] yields 9.3 Angstrom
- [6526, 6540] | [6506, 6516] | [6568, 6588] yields 1.5 Angstrom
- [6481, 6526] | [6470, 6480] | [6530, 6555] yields 2.6 Angstrom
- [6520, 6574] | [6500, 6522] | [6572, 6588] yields -2.5 Angstrom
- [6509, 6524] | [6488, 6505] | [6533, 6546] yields 0.4 Angstrom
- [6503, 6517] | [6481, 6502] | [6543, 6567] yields 2.0 Angstrom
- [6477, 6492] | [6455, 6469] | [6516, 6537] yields 0.4 Angstrom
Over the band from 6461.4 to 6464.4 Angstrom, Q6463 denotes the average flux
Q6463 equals 27.9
